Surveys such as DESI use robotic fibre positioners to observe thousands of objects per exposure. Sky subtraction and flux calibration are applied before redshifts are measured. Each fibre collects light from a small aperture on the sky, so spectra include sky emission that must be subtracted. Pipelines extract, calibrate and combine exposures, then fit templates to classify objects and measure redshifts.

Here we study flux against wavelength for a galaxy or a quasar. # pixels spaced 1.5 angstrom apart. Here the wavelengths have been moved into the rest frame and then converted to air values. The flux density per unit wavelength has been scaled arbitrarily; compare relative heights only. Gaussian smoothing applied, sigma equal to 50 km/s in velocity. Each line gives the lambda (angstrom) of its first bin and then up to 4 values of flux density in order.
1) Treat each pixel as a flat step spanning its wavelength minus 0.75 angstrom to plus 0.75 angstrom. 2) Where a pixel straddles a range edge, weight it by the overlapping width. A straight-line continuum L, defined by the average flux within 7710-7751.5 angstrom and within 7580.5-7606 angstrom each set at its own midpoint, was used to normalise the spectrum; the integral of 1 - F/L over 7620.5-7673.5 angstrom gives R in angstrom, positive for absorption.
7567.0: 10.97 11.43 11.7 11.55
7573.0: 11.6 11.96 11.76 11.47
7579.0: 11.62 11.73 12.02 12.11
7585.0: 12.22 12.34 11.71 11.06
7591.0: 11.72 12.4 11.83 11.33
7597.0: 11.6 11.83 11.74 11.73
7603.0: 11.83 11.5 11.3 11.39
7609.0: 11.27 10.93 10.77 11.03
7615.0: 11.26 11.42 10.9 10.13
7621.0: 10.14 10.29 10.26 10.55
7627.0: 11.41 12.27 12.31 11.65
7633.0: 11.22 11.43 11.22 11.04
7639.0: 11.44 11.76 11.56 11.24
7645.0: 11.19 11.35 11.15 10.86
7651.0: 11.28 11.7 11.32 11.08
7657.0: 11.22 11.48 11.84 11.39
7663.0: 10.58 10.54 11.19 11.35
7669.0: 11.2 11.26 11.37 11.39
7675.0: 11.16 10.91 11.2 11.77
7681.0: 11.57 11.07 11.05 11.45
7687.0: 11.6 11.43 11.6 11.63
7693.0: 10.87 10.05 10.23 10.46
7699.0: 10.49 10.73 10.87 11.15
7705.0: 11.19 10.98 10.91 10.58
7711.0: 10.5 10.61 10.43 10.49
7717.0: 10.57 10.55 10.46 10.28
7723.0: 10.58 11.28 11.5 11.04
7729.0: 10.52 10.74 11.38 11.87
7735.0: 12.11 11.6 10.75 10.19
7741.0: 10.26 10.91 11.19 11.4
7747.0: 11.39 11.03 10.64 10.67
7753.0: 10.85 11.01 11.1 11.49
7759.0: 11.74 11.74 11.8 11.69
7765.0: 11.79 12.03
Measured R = 0.93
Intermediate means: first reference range 11.8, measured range 11.2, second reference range 10.9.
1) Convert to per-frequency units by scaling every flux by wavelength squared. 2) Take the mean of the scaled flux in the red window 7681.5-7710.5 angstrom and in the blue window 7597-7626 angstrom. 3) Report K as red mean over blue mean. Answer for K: 1.0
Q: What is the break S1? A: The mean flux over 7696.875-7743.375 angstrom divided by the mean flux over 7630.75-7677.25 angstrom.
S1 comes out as 0.96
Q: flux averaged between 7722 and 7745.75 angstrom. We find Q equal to 11.1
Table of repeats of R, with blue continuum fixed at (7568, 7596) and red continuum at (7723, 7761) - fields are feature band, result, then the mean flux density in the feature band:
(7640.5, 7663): 0.33 angstrom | 11.3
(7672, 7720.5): 1.56 angstrom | 10.9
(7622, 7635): 0.34 angstrom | 11.3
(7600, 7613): 0.35 angstrom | 11.4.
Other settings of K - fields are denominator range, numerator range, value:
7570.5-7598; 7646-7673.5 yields 0.97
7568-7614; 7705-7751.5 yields 0.97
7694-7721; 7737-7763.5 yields 1.06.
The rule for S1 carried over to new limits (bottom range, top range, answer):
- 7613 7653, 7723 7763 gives 1.00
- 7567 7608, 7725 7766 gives 0.96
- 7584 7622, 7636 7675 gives 0.99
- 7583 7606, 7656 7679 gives 0.95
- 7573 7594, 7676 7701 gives 0.93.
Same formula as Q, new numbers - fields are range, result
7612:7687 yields 11.2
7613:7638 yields 11.1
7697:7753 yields 10.9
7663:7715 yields 11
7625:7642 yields 11.5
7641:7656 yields 11.3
